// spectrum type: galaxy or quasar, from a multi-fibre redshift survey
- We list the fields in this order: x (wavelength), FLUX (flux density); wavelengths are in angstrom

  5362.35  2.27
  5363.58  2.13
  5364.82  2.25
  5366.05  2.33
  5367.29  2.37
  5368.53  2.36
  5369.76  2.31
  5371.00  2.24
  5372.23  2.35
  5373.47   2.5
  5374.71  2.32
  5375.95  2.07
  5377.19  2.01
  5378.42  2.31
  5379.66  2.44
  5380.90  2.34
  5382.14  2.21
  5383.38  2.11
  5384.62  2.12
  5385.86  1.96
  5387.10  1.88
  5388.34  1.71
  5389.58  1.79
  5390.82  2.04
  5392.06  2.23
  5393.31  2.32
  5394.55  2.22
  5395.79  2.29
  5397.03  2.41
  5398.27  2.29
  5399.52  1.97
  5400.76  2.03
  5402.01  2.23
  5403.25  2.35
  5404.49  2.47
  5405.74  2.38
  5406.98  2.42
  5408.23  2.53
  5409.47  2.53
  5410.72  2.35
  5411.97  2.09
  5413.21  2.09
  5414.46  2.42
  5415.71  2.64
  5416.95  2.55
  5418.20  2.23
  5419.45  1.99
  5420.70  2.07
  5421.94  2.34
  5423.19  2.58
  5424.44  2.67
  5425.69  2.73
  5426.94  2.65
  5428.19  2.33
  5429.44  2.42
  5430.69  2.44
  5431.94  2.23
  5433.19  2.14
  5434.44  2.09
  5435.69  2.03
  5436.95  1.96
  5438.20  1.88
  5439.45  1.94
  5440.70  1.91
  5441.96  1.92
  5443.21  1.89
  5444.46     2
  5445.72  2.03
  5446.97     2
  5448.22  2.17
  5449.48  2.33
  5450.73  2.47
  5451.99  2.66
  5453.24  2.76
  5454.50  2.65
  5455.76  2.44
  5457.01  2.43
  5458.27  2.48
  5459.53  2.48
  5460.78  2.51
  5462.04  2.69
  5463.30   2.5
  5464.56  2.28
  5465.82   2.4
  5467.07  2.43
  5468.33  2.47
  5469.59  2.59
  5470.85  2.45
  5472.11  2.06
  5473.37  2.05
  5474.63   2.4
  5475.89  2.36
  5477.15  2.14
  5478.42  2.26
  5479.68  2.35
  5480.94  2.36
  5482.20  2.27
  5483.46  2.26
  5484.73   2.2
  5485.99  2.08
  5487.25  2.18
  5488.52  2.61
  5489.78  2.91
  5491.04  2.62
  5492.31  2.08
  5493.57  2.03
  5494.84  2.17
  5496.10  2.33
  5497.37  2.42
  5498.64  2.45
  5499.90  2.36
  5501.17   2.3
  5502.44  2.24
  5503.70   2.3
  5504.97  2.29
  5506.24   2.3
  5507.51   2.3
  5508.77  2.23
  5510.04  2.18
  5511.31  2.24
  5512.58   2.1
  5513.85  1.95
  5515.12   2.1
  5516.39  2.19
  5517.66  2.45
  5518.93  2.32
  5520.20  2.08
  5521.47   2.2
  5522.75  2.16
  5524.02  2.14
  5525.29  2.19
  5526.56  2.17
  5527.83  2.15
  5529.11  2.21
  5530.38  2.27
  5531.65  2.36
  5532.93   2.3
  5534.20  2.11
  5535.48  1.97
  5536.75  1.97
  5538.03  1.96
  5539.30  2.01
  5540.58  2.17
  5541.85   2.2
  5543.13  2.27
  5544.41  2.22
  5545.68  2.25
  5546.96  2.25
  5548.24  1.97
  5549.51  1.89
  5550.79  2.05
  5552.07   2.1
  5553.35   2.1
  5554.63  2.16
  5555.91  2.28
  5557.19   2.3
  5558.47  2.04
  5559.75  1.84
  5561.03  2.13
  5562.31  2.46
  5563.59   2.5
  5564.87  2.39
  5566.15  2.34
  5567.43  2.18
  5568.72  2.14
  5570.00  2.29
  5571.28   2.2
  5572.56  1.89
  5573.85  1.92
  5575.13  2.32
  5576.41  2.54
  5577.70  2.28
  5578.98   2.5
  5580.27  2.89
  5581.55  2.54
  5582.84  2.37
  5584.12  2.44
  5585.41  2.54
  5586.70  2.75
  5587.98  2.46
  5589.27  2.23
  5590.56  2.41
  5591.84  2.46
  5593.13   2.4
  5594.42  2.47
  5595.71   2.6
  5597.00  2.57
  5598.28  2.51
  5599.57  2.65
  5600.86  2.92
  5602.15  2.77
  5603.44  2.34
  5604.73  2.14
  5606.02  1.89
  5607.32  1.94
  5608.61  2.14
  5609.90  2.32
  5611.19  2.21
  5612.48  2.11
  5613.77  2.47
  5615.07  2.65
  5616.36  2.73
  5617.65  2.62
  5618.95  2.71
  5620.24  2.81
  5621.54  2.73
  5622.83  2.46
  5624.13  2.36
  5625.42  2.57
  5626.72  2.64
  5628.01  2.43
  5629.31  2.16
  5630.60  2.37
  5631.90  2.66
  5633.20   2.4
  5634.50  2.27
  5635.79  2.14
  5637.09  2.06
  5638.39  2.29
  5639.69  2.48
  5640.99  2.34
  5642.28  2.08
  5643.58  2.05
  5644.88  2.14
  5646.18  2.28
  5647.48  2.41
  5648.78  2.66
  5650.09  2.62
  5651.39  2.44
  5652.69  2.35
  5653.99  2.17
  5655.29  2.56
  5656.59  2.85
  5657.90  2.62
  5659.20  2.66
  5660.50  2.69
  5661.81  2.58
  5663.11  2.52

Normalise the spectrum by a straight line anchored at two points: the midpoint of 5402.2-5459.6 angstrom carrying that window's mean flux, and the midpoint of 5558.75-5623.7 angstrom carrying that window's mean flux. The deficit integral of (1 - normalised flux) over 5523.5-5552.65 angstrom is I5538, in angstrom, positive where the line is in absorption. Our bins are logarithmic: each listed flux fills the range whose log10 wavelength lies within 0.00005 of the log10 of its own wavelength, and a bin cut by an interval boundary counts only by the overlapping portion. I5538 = 2.8 angstrom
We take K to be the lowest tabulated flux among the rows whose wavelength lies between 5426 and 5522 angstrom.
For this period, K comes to 1.88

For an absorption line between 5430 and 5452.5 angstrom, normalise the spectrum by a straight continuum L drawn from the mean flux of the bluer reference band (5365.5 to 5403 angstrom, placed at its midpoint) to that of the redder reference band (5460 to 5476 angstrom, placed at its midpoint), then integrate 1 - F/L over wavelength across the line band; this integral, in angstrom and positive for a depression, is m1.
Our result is 2.1 angstrom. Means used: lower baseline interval 2.19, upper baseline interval 2.4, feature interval 2.11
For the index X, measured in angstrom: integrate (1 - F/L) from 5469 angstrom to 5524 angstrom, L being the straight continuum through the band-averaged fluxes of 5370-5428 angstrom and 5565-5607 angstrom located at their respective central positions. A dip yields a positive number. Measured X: 1.5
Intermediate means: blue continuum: 2.27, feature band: 2.28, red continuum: 2.4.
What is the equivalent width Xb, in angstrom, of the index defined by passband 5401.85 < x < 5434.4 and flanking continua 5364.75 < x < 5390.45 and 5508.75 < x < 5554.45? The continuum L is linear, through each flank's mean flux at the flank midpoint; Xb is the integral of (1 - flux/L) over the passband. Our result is -3.0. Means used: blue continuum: 2.19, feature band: 2.38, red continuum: 2.15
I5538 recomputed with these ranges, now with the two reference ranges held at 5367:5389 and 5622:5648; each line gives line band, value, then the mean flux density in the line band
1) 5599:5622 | -1.3 angstrom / 2.45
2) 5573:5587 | -0.9 angstrom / 2.45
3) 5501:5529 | 0.8 angstrom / 2.21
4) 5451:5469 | -2.2 angstrom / 2.51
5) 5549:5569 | 0.9 angstrom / 2.18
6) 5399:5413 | -0.6 angstrom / 2.3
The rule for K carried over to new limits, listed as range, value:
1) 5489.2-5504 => 2.03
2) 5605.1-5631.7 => 1.89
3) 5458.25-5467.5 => 2.28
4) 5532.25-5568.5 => 1.84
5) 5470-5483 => 2.05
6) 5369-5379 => 2.01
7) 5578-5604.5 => 2.23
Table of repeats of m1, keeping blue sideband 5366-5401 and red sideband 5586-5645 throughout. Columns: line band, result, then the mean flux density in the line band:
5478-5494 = -0.3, 2.33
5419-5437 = -0.7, 2.33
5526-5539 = 1.1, 2.14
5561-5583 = 0.4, 2.33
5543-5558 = 1.3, 2.15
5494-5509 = 0.0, 2.31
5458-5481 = -1.1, 2.38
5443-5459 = -0.6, 2.34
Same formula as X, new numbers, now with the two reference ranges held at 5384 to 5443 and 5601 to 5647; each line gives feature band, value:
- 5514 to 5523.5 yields 0.41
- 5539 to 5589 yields 1.46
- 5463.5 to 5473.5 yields -0.43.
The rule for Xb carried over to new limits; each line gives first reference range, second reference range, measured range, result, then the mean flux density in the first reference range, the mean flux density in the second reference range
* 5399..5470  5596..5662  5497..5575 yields 6.2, 2.32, 2.43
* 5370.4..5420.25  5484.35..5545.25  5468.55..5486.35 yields -0.4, 2.24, 2.23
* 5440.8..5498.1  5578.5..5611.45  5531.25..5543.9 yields 1.4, 2.33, 2.44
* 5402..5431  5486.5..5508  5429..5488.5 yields 2.3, 2.4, 2.34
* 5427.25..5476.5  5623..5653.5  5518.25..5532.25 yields 0.7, 2.29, 2.36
